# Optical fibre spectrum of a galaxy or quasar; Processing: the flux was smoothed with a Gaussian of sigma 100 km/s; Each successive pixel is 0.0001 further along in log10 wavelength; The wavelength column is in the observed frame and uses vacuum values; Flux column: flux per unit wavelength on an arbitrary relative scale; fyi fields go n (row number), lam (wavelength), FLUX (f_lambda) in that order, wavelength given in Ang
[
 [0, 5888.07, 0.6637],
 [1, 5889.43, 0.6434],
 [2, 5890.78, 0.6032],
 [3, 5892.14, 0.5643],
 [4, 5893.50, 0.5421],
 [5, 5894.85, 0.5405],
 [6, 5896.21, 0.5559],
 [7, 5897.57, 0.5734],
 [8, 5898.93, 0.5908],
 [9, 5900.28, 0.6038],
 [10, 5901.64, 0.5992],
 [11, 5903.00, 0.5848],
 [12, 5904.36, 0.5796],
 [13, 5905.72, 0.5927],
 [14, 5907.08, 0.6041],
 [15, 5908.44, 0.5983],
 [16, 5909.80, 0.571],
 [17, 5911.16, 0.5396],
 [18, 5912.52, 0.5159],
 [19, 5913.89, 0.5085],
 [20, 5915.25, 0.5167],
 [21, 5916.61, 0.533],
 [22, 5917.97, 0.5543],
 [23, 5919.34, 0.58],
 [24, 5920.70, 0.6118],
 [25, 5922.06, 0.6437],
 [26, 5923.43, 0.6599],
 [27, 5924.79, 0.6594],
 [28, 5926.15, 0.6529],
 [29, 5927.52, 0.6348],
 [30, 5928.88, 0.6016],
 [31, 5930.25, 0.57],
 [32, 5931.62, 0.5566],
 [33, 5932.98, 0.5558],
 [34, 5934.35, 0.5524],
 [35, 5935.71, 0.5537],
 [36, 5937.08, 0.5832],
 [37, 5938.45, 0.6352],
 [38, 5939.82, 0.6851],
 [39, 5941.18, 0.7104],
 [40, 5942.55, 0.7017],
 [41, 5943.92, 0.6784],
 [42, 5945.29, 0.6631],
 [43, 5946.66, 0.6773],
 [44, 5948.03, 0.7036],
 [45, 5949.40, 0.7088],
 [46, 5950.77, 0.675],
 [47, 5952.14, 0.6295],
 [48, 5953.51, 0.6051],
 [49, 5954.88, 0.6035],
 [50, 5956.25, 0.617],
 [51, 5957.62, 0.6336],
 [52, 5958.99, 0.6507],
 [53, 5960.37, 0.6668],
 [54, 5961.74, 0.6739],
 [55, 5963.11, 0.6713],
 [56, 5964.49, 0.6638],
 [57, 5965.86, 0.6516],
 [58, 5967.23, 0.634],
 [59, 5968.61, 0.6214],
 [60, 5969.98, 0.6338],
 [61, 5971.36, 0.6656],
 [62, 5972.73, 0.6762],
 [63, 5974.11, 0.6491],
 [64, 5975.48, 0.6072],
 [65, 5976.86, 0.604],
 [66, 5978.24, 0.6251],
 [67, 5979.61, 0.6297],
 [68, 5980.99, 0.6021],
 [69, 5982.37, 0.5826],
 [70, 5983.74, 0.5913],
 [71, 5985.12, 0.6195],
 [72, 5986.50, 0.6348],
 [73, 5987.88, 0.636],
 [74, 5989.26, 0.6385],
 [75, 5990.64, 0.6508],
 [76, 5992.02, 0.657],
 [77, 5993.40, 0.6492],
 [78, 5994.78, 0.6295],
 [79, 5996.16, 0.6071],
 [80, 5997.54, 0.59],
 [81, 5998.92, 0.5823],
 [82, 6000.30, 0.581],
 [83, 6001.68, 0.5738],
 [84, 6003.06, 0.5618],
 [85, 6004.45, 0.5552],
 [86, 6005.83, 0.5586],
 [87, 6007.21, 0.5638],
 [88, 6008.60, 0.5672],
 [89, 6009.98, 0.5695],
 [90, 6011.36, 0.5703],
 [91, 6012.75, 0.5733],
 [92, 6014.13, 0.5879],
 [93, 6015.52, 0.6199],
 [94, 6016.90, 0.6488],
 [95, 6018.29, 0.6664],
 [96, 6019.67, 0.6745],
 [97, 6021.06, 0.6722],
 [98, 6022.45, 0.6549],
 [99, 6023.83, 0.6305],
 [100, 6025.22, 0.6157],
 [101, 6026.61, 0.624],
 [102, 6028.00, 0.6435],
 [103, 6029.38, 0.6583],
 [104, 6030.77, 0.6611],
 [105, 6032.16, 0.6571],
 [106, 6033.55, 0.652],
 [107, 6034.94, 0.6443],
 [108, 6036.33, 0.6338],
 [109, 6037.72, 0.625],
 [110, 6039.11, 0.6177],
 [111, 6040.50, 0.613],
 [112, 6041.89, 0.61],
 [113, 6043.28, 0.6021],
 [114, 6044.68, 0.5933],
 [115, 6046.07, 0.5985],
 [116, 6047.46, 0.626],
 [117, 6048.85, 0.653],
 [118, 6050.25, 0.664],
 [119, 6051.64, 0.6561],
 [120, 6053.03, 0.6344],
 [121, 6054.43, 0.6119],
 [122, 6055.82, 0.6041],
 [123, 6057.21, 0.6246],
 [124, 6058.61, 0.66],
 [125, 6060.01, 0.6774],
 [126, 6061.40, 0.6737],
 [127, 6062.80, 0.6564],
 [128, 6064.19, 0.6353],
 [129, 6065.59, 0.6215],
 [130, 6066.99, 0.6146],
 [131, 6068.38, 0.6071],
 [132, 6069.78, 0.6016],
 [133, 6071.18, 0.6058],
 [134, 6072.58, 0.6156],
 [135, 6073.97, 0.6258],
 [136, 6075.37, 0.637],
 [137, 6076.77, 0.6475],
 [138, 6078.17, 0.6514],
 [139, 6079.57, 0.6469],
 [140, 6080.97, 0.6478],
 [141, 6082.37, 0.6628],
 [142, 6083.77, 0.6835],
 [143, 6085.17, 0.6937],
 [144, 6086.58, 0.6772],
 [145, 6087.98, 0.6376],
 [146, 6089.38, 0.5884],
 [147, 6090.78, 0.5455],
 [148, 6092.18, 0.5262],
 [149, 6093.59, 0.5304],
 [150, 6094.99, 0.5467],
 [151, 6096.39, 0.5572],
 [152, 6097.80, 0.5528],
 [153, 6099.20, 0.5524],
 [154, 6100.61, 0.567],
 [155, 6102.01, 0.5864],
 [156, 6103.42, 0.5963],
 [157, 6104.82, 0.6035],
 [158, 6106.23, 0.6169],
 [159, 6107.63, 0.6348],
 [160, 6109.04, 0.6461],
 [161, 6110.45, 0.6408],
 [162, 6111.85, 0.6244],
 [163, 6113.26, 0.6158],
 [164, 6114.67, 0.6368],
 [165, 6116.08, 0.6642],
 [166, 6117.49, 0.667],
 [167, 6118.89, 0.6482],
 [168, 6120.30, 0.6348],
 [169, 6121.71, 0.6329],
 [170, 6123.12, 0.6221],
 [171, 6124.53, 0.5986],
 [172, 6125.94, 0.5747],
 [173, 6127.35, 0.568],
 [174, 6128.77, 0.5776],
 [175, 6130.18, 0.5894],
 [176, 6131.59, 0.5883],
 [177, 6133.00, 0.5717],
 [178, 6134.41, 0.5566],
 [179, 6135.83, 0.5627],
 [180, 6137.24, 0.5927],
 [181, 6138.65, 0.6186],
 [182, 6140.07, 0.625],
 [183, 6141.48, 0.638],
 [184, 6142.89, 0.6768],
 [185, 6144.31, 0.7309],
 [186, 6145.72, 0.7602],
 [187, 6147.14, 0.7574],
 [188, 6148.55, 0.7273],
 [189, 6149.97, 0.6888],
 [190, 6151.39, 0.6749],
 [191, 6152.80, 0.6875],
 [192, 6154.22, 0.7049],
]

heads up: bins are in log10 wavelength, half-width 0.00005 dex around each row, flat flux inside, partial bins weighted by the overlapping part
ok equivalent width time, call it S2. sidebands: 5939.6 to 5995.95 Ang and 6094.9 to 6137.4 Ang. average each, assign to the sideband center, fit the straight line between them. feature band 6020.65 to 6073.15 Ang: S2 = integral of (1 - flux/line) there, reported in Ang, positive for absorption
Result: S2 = -0.9 Ang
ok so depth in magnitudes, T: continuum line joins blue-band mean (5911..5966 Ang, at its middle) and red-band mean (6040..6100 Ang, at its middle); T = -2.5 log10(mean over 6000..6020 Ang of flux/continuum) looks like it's 0.055 mag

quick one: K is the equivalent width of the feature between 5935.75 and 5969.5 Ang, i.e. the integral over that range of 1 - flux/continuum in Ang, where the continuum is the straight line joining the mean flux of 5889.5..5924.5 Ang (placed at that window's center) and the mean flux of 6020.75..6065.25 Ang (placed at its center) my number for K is -3.2 Ang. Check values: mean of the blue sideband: 0.577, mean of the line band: 0.654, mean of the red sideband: 0.637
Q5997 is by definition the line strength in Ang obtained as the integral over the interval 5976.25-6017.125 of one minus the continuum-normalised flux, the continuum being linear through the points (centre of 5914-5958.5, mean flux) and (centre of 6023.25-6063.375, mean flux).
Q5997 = 1.8 Ang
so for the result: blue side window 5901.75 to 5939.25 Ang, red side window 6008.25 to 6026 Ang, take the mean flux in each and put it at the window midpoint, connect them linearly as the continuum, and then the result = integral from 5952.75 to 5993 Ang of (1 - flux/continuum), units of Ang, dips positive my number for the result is -2.1 Ang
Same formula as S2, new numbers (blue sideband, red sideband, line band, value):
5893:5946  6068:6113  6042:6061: -0.7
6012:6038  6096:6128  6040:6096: 0.0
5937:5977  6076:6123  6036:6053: 0.2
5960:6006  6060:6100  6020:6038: -0.7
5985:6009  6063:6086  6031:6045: -0.1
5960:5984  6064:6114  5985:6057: 0.7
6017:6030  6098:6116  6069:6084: -0.3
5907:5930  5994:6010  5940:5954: -2.2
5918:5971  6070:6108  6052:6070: -0.6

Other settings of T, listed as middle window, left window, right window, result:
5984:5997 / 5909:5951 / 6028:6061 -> -0.02 mag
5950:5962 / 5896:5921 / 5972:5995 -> -0.06 mag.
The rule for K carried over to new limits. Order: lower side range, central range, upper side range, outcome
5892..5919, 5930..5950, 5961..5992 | -1.27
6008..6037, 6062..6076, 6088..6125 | -0.17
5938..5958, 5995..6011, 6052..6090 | 1.89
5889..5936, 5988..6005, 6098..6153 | -0.22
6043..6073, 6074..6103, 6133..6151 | 1.46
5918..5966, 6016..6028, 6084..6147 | -0.42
